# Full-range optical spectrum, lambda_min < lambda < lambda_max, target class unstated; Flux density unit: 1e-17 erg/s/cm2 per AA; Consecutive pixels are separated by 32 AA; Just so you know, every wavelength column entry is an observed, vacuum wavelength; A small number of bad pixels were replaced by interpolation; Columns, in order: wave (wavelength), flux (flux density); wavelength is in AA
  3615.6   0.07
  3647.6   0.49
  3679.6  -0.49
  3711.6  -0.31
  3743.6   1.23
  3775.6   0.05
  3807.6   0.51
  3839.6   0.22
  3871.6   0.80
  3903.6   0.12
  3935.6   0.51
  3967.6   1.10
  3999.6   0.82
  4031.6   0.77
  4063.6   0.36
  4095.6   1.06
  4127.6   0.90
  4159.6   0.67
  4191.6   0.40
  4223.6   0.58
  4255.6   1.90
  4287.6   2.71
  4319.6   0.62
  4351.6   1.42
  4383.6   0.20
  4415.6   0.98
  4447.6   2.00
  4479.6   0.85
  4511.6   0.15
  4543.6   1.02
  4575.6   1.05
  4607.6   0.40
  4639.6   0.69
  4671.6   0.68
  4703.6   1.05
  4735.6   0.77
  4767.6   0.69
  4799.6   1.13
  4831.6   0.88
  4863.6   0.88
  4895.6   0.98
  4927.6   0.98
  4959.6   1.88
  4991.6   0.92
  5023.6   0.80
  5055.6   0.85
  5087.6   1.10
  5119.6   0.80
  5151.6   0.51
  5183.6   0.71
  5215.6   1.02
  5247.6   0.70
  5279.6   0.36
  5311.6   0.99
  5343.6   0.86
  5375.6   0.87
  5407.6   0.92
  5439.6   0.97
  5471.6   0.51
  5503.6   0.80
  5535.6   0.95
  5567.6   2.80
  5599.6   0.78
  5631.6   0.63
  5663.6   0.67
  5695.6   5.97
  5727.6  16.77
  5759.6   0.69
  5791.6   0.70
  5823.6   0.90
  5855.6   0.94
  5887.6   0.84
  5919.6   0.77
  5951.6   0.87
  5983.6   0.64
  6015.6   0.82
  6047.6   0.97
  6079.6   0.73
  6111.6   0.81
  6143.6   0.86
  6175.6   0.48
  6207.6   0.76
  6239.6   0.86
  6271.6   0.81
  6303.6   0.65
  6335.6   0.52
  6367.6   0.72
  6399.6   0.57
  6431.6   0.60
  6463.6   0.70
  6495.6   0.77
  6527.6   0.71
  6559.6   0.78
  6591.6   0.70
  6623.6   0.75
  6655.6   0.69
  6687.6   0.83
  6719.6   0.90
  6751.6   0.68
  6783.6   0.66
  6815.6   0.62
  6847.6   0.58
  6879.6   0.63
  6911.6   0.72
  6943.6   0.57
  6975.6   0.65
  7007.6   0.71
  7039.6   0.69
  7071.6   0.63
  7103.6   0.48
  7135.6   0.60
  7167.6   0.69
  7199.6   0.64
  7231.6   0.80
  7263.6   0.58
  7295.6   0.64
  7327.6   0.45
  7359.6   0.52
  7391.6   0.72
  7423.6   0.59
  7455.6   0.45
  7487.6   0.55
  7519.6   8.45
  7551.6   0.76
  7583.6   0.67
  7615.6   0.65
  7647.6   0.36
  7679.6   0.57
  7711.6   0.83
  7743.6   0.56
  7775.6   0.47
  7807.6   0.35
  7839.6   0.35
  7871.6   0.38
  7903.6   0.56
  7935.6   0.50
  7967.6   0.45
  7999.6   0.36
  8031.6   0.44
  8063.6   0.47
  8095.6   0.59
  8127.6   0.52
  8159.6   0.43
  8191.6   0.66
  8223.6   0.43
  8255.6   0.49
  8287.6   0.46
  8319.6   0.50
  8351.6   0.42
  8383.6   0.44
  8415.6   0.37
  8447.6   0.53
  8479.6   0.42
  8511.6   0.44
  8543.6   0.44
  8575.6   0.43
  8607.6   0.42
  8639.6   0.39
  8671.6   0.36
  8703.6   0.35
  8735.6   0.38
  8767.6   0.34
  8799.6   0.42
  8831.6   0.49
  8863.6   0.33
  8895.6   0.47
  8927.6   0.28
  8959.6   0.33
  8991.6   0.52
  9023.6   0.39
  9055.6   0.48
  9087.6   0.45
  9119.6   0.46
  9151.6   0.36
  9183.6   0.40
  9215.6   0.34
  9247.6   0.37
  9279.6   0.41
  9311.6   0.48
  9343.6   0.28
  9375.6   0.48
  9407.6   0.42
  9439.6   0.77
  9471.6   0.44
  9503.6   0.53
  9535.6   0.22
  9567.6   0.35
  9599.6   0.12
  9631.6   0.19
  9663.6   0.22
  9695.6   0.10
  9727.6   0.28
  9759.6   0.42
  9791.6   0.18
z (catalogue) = 0.15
